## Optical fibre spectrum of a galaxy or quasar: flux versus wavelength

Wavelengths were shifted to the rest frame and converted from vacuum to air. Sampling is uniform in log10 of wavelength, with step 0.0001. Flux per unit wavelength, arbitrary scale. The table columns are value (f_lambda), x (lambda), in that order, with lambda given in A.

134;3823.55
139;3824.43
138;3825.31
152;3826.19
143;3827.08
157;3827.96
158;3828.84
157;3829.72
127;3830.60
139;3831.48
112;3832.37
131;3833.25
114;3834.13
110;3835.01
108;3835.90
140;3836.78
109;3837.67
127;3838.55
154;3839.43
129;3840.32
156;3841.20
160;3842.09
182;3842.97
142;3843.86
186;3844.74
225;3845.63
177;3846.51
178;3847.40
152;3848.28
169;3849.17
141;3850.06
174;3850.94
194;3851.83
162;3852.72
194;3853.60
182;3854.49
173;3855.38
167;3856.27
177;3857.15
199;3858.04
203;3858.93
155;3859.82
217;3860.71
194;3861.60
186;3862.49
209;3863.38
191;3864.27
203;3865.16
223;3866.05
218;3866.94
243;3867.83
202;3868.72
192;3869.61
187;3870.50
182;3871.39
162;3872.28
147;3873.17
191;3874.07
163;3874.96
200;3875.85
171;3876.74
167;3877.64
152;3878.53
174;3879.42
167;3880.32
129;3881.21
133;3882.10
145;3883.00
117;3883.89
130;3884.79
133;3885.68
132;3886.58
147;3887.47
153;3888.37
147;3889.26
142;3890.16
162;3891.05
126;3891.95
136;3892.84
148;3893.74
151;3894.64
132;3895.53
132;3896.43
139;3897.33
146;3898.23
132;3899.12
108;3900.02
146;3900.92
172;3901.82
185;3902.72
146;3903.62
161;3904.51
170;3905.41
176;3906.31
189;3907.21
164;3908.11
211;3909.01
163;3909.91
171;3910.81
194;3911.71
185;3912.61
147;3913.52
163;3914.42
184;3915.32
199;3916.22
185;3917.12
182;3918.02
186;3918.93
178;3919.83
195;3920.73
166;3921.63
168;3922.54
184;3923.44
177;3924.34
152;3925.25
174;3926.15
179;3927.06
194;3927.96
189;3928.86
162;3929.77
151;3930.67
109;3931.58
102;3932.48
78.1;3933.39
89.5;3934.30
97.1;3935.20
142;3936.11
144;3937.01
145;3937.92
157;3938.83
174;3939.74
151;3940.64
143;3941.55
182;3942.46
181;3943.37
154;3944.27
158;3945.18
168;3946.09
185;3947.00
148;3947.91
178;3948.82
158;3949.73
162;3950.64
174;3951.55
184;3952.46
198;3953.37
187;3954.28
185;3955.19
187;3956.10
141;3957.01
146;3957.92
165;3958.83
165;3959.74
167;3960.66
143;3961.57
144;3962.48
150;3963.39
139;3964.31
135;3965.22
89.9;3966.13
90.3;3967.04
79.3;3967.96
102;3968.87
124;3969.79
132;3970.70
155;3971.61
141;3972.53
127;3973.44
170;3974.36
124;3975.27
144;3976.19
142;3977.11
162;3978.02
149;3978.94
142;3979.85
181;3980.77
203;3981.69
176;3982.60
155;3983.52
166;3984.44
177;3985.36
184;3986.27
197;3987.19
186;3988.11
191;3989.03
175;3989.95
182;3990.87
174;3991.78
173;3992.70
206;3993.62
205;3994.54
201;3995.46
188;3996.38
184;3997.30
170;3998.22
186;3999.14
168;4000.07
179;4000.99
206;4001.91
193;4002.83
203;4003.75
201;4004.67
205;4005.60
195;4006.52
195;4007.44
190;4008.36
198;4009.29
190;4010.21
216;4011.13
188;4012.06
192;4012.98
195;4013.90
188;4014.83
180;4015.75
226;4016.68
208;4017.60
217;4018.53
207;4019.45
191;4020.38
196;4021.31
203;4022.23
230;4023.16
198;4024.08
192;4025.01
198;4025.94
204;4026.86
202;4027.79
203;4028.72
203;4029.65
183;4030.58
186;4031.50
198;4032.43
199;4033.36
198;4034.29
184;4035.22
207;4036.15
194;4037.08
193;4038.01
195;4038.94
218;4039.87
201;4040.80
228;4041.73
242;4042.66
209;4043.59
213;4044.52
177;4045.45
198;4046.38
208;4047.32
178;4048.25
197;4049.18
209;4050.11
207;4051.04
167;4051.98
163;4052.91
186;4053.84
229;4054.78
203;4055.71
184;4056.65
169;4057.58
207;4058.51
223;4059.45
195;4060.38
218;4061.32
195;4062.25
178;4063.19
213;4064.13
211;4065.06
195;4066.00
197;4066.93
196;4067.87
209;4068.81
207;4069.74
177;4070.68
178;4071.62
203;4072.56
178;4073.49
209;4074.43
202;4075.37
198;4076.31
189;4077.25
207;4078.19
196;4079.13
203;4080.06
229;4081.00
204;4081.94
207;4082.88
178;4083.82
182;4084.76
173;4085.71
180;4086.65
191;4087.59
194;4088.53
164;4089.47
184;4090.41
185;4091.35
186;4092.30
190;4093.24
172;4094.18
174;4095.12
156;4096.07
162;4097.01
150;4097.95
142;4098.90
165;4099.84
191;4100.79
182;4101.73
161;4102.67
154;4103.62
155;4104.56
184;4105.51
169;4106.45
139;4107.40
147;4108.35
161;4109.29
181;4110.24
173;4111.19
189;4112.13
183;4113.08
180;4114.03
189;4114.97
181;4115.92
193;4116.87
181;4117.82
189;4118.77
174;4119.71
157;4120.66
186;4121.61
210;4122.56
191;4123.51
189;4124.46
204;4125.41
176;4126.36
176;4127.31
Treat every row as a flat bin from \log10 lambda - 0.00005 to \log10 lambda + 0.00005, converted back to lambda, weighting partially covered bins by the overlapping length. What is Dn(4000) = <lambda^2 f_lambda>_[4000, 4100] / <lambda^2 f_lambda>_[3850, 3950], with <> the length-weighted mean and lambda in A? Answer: 1.27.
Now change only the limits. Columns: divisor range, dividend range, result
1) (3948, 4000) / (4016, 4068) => 1.28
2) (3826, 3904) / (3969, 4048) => 1.26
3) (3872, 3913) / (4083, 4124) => 1.25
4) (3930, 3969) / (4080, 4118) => 1.29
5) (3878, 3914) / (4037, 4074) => 1.41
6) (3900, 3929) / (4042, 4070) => 1.23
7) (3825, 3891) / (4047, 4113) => 1.27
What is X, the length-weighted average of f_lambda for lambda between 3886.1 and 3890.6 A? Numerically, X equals 144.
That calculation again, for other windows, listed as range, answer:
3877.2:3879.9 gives 164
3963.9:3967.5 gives 113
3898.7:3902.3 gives 140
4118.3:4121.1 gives 174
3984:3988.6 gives 182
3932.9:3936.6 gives 102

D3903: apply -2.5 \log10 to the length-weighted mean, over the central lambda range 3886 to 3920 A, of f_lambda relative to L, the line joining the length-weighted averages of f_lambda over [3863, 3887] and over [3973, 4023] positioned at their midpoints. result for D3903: 0.10 mag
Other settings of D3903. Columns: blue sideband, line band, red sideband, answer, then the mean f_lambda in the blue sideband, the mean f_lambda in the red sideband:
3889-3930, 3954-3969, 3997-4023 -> 0.259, 165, 196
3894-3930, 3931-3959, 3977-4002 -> 0.128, 168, 179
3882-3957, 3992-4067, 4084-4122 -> -0.180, 159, 174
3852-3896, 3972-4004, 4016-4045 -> 0.120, 170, 204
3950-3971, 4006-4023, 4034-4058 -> -0.112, 148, 198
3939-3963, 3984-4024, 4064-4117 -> -0.122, 166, 183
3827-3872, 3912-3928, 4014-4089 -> 0.012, 169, 199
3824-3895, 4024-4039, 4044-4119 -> -0.088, 162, 186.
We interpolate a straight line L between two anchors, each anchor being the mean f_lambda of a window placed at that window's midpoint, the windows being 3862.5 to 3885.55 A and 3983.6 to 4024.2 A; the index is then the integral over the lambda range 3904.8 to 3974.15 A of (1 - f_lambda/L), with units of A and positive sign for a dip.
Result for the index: 9.9 A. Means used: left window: 175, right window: 193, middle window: 158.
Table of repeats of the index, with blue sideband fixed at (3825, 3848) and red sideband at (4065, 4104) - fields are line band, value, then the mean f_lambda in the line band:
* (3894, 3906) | 0.7 A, 148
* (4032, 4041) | -1.0 A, 199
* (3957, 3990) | 3.6 A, 150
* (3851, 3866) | -3.8 A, 188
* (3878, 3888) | 0.8 A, 142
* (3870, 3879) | -1.2 A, 172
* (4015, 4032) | -2.4 A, 201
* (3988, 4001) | -1.0 A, 185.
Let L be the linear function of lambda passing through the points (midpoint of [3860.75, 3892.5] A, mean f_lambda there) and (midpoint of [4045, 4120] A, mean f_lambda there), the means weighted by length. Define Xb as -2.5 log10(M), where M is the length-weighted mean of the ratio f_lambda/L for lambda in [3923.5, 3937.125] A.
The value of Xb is 0.21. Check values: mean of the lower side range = 170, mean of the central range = 144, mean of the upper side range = 186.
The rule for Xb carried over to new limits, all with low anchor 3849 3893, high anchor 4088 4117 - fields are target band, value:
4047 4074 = -0.14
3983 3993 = -0.04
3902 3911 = -0.01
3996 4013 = -0.12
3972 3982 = 0.13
